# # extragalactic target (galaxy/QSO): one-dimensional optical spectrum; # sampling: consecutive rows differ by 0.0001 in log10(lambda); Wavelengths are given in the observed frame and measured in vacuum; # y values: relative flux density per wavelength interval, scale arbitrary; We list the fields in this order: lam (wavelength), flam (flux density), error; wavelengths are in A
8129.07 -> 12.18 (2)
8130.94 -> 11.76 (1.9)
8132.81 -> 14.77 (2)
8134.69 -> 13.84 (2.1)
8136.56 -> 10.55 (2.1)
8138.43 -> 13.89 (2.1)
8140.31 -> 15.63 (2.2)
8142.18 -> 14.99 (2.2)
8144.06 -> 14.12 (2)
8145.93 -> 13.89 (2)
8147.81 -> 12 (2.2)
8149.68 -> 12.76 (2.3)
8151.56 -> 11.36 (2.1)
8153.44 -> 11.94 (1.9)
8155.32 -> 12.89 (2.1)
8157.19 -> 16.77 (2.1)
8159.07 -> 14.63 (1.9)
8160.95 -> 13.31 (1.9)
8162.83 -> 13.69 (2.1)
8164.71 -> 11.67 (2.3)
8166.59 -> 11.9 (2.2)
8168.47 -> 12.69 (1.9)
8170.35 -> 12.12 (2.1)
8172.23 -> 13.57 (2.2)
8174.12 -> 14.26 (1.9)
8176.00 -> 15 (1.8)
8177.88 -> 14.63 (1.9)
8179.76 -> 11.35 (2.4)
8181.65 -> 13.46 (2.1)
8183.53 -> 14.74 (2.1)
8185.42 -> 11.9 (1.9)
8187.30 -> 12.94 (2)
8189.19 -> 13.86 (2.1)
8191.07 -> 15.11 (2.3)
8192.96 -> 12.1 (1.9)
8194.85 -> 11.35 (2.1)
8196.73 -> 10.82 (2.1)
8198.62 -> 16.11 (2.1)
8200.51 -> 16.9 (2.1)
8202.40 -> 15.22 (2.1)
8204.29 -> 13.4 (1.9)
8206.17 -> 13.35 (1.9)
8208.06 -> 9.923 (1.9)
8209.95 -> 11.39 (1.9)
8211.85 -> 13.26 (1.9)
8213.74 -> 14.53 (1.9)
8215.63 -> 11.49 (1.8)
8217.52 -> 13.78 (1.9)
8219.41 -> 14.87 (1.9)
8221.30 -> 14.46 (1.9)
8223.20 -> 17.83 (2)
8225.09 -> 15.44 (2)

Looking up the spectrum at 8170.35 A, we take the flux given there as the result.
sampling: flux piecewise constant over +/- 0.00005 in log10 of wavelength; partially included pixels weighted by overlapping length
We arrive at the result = 12.12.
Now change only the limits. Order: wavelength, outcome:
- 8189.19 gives 13.86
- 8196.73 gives 10.82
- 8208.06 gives 9.923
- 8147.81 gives 12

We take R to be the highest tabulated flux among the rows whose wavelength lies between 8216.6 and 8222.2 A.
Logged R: 14.87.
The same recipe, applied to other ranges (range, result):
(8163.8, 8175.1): 14.26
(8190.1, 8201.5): 16.9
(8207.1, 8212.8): 13.26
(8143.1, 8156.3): 14.12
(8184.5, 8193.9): 15.11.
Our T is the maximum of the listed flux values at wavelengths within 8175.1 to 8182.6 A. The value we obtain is 15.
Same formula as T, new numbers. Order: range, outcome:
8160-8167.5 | 13.69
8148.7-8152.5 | 12.76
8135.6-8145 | 15.63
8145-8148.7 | 13.89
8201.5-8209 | 15.22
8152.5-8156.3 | 12.89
